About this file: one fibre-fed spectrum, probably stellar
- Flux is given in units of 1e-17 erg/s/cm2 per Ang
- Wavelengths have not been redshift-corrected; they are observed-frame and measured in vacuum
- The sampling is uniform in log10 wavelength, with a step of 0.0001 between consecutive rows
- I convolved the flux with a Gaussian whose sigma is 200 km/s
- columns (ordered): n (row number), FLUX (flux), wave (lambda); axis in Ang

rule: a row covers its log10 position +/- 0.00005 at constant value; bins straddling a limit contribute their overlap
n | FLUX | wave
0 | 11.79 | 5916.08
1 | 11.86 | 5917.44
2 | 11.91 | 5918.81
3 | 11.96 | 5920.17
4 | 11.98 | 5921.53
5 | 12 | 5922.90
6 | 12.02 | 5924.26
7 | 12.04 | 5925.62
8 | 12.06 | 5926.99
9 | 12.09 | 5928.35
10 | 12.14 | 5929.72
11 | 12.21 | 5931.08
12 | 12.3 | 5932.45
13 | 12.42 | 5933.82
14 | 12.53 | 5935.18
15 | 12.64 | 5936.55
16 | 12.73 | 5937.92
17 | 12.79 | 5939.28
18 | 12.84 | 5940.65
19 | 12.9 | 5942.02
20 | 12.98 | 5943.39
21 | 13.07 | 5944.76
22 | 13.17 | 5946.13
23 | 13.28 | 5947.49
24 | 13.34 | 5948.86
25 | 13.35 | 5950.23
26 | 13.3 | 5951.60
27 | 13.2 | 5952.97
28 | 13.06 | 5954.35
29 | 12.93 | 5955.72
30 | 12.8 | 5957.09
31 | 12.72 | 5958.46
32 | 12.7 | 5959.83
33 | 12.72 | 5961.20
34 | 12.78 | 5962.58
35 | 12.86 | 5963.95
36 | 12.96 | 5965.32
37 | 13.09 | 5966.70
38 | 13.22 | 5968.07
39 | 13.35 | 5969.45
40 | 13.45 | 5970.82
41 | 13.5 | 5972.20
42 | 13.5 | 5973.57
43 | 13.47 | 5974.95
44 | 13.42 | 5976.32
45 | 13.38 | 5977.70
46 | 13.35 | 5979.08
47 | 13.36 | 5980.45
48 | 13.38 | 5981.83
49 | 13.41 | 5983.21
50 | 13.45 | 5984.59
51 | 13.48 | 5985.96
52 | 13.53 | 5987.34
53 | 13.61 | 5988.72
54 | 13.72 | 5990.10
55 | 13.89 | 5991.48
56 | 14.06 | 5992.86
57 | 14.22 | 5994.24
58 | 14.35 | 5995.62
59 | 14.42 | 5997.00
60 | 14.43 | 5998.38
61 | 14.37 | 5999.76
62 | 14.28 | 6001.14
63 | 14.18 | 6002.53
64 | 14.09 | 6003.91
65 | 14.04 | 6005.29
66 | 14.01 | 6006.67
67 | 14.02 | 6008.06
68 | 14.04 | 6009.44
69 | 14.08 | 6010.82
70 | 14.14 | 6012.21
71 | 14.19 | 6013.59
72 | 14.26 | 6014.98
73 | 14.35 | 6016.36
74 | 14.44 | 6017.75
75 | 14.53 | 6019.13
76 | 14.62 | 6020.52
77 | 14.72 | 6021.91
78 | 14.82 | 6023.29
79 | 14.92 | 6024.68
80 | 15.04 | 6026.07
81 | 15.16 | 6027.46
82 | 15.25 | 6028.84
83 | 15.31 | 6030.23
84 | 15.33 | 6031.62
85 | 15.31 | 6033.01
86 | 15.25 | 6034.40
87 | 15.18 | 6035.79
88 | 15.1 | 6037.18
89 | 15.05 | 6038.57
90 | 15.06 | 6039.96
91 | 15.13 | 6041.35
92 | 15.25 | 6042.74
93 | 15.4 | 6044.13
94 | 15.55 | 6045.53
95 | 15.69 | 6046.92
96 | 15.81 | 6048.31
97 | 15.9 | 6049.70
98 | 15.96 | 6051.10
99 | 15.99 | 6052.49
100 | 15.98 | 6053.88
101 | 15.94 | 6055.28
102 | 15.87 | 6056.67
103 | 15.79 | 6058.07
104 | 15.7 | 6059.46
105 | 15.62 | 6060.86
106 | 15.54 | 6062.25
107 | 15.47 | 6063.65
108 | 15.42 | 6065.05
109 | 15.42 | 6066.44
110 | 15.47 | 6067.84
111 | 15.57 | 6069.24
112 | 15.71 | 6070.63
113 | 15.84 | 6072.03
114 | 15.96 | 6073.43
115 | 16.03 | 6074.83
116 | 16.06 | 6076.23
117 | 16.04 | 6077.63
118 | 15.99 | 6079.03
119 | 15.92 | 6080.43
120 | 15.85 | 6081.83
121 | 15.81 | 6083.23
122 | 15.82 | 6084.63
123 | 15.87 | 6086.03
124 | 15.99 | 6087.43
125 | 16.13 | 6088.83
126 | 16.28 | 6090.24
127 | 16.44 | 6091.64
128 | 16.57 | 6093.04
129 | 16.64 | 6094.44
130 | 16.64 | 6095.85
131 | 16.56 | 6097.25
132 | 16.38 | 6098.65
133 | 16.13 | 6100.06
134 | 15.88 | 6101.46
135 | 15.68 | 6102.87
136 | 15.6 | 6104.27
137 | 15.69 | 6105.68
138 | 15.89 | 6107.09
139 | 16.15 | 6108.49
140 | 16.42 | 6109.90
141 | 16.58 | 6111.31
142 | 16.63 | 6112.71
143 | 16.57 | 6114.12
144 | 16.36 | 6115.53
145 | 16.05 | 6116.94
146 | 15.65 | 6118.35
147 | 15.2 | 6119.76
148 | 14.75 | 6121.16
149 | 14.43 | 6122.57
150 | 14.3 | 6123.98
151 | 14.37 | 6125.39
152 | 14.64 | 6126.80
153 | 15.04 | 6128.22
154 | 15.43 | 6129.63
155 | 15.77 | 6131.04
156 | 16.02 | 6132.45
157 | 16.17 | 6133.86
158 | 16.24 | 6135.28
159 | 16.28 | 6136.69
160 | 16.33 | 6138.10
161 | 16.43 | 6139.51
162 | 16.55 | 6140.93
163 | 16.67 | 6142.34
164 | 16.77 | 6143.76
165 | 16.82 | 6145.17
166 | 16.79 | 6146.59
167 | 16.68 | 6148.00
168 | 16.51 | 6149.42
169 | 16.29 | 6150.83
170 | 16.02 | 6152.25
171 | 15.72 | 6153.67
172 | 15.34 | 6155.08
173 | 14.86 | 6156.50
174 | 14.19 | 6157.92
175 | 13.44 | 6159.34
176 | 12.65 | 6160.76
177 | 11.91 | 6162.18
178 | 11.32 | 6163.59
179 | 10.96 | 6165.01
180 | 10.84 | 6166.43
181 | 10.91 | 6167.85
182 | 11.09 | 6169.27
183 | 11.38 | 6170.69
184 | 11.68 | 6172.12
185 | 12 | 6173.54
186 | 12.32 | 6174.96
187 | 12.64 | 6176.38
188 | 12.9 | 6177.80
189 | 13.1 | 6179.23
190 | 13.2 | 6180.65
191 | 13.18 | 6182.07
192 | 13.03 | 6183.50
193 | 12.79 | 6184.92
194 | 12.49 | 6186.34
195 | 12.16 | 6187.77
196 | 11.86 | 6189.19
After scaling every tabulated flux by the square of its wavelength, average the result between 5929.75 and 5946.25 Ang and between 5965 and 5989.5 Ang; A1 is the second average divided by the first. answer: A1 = 1.1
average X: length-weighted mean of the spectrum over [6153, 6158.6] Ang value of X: 15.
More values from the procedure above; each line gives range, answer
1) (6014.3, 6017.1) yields 14.3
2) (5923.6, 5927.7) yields 12.1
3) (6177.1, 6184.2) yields 13.1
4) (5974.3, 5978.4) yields 13.4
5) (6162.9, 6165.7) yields 11.1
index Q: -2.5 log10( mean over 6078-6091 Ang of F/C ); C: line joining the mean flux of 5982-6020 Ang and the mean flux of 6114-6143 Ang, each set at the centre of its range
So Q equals -0.06 mag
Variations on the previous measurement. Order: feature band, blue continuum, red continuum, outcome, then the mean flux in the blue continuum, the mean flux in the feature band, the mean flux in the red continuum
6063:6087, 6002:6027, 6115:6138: -0.059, 14.4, 15.8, 15.4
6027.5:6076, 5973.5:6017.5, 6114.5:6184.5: -0.107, 13.9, 15.6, 14.4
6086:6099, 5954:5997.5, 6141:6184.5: -0.202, 13.4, 16.4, 13.7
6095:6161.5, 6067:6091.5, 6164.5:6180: -0.152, 15.9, 15.8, 11.8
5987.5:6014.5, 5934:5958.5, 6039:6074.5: 0.015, 13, 14.1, 15.6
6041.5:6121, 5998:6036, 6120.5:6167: -0.078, 14.6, 15.9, 15.1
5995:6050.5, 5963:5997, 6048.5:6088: -0.011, 13.5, 14.8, 15.8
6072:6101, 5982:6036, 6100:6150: -0.051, 14.4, 16.1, 15.9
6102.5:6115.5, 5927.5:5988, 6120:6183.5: -0.153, 13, 16.2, 14.3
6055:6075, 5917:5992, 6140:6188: -0.176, 12.9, 15.7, 13.7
